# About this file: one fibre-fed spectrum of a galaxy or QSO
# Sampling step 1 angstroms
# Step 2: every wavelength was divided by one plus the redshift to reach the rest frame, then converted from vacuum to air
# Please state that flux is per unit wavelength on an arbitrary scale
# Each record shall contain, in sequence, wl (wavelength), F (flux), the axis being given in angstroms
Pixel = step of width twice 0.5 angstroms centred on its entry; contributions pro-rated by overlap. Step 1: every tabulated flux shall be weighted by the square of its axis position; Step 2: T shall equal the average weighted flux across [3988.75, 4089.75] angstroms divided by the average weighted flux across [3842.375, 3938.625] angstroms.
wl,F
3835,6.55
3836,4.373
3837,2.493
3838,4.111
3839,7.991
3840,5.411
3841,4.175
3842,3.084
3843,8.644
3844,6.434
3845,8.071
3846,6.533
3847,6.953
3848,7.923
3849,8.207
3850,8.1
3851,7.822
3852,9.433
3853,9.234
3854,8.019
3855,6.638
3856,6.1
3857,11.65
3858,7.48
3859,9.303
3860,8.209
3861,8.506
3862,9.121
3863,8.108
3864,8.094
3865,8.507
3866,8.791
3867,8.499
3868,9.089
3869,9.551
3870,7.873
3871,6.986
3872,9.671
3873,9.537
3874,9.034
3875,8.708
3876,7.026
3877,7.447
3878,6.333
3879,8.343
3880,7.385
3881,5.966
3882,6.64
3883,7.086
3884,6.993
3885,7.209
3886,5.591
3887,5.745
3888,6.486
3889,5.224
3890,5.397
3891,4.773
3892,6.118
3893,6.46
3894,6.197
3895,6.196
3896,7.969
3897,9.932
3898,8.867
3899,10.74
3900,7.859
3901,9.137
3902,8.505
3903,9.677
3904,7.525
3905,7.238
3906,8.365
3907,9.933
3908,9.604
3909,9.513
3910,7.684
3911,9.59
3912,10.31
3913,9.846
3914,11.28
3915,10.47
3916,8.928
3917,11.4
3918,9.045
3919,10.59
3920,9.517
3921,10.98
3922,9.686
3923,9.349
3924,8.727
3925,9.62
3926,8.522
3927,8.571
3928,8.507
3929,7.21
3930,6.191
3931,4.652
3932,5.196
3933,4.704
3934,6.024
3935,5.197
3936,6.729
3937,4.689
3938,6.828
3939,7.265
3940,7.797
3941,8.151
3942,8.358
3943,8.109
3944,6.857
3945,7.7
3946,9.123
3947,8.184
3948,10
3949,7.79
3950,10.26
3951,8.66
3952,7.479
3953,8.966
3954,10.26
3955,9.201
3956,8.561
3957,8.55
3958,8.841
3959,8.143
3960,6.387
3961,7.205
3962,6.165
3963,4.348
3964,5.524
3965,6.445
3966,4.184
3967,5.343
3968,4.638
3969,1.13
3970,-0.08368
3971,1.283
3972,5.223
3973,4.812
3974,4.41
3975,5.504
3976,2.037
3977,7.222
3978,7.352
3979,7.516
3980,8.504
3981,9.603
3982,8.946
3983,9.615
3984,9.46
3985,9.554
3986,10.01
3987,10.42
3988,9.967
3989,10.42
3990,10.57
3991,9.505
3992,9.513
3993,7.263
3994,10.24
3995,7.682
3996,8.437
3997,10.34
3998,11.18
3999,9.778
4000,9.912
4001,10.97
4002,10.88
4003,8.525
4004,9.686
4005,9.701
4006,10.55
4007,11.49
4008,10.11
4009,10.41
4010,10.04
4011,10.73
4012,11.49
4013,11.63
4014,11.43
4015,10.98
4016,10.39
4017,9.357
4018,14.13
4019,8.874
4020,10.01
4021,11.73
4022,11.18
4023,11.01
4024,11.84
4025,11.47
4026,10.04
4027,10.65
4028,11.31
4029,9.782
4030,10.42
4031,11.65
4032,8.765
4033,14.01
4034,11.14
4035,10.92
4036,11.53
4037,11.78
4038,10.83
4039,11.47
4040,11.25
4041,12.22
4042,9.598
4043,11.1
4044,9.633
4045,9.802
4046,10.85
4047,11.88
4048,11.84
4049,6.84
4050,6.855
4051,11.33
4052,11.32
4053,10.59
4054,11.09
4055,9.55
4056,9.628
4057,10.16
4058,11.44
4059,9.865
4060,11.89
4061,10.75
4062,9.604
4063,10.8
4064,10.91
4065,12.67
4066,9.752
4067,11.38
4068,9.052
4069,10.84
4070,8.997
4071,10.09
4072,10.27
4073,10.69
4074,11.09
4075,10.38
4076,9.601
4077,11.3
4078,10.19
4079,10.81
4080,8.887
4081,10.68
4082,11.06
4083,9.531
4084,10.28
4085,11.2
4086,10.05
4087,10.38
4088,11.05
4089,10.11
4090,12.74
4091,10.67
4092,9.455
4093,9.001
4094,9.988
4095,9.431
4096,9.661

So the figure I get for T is 1.41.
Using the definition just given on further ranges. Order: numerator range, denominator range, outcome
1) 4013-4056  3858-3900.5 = 1.52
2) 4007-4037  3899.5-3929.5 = 1.25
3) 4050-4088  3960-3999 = 1.52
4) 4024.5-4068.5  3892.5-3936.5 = 1.35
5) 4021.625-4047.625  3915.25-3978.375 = 1.62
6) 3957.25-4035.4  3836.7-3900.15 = 1.27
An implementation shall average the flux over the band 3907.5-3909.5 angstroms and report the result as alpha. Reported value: 9.56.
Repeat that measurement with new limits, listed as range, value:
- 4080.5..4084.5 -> 10.4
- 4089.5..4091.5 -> 11.7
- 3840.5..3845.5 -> 6.08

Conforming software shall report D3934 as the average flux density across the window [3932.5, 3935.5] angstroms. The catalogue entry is 5.31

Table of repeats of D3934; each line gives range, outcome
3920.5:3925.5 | 9.67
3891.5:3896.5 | 6.59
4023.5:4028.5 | 11.1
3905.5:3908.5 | 9.3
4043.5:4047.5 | 10.5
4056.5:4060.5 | 10.8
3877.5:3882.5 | 6.93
